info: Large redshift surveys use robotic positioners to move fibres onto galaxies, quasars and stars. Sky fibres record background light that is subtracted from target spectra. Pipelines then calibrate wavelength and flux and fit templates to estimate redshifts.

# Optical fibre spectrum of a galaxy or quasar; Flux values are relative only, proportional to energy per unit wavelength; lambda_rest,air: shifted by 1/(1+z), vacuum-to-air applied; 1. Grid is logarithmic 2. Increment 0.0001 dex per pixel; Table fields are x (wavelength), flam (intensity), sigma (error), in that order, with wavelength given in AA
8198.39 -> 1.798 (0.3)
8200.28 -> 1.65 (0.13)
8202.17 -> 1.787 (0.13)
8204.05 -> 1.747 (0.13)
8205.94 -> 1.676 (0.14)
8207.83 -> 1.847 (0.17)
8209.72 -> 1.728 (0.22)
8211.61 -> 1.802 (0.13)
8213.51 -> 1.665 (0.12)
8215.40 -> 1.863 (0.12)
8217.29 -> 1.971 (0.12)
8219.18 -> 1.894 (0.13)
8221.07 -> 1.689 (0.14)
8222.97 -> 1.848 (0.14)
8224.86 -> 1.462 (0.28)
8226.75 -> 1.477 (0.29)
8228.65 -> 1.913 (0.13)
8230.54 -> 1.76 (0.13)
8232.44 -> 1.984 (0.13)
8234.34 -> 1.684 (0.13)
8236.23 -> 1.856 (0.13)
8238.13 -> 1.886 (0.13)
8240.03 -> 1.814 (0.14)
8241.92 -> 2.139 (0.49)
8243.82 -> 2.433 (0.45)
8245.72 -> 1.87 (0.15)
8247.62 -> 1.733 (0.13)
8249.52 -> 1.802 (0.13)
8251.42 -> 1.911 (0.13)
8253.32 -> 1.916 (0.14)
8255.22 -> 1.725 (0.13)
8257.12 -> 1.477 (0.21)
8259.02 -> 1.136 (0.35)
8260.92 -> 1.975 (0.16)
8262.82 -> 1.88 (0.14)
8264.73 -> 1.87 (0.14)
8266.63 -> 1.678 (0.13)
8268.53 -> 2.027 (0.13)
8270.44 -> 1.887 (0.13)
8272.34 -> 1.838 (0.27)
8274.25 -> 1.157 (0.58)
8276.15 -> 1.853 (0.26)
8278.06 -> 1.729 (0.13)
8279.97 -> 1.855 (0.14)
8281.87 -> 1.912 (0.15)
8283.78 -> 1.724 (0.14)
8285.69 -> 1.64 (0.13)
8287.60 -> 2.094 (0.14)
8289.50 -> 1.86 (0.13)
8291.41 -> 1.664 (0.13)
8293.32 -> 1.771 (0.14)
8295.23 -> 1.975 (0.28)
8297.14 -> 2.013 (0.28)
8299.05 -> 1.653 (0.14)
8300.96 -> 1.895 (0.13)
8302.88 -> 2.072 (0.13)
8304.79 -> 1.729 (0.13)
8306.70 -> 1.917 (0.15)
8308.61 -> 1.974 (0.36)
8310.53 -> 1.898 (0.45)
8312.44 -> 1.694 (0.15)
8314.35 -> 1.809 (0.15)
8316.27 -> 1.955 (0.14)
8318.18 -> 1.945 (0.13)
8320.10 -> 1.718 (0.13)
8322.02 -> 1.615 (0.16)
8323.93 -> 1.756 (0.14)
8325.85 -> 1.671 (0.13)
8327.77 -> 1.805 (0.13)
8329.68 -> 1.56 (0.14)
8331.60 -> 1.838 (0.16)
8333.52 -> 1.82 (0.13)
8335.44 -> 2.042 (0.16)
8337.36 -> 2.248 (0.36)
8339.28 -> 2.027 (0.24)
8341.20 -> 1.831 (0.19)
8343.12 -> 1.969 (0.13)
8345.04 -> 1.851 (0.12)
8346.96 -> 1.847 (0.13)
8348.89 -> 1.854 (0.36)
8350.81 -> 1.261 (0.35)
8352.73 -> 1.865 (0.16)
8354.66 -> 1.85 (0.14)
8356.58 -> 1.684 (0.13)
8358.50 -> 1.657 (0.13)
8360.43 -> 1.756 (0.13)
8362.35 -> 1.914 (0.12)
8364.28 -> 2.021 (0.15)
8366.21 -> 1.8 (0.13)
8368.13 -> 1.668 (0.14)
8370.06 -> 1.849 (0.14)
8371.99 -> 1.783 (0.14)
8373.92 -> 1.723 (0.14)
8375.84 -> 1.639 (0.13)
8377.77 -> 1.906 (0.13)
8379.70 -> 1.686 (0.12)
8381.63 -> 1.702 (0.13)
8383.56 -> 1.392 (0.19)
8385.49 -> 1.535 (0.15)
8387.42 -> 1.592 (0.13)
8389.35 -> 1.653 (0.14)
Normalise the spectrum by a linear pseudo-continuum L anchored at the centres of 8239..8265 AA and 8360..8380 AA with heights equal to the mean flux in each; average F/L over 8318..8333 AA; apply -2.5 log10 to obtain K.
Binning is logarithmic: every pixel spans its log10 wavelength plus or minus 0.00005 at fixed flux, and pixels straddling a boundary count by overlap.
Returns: 0.05 mag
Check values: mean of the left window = 1.83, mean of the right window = 1.8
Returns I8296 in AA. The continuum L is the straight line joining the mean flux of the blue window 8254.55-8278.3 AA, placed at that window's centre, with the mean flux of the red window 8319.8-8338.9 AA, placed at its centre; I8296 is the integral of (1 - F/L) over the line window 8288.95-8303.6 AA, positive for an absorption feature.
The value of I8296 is -0.8 AA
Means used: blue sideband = 1.71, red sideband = 1.82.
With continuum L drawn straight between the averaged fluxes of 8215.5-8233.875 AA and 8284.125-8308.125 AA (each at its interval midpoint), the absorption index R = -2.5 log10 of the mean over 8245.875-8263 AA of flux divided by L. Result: 0.05 mag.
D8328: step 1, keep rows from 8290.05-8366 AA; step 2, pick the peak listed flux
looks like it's 2.248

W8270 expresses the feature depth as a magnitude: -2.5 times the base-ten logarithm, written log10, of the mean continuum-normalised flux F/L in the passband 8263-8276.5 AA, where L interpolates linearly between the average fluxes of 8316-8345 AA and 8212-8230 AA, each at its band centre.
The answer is 0.02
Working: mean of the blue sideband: 1.76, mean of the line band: 1.76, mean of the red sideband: 1.85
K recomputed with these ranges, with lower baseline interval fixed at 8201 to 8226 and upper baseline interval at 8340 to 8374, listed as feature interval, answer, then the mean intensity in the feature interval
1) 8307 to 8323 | -0.028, 1.83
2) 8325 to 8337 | -0.016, 1.81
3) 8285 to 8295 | -0.027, 1.82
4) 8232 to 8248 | -0.099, 1.94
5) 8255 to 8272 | 0.018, 1.74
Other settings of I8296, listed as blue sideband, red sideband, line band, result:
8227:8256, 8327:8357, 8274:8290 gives 0.7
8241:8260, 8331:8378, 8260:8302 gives 0.0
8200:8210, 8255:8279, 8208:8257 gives -2.7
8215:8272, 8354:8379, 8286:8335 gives -0.7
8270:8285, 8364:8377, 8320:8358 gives -1.0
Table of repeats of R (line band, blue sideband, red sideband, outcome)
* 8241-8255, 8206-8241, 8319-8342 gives -0.10 mag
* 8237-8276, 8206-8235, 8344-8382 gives -0.02 mag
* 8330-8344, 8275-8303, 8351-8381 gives -0.09 mag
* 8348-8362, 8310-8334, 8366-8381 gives 0.03 mag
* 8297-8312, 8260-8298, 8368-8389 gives -0.06 mag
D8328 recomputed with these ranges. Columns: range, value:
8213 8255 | 2.433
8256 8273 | 2.027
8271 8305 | 2.094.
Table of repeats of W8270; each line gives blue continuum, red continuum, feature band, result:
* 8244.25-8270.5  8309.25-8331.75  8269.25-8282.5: 0.021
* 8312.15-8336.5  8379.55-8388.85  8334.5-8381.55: -0.093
